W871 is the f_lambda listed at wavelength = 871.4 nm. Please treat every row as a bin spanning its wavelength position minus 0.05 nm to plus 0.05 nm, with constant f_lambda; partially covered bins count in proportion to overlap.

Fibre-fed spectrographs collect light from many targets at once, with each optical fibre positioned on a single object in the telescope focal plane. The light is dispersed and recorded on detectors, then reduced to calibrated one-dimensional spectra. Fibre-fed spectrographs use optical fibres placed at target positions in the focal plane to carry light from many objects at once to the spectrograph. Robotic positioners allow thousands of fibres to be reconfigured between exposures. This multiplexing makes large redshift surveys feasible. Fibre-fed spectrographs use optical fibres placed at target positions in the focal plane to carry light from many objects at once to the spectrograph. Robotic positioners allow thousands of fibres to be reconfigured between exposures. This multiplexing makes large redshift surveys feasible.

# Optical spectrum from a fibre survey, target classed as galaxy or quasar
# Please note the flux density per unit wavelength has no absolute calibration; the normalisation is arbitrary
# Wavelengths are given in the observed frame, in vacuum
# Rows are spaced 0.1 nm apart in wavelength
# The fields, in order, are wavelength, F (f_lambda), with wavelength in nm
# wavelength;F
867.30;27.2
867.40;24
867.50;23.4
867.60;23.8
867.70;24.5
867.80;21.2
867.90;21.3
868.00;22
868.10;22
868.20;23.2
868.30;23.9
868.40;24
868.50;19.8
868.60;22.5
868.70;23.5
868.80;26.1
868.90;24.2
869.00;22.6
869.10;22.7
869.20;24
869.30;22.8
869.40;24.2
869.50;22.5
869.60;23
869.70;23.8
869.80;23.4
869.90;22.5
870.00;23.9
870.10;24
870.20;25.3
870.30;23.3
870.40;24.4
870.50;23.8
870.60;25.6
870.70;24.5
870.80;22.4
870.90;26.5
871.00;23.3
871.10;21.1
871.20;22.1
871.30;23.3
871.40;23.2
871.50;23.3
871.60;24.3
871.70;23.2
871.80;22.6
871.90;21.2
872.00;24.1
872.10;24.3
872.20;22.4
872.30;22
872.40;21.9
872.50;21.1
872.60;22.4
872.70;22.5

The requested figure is 23.2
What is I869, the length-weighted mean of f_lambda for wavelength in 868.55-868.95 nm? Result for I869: 24.1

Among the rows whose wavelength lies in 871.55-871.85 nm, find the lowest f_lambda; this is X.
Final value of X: 22.6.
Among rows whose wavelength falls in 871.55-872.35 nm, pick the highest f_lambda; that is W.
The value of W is 24.3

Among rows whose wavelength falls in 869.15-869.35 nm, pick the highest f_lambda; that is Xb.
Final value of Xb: 24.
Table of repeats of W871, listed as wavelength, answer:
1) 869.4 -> 24.2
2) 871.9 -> 21.2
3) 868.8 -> 26.1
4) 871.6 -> 24.3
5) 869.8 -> 23.4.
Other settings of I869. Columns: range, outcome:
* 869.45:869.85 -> 23.2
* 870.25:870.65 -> 24.3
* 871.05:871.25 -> 21.6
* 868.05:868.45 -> 23.3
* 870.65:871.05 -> 24.2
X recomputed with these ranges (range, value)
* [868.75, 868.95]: 24.2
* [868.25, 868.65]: 19.8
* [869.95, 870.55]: 23.3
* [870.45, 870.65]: 23.8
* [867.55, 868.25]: 21.2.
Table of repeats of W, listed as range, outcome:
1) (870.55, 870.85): 25.6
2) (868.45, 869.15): 26.1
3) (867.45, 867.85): 24.5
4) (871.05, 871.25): 22.1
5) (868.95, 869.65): 24.2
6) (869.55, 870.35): 25.3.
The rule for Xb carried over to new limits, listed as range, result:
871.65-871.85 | 23.2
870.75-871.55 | 26.5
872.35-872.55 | 21.9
